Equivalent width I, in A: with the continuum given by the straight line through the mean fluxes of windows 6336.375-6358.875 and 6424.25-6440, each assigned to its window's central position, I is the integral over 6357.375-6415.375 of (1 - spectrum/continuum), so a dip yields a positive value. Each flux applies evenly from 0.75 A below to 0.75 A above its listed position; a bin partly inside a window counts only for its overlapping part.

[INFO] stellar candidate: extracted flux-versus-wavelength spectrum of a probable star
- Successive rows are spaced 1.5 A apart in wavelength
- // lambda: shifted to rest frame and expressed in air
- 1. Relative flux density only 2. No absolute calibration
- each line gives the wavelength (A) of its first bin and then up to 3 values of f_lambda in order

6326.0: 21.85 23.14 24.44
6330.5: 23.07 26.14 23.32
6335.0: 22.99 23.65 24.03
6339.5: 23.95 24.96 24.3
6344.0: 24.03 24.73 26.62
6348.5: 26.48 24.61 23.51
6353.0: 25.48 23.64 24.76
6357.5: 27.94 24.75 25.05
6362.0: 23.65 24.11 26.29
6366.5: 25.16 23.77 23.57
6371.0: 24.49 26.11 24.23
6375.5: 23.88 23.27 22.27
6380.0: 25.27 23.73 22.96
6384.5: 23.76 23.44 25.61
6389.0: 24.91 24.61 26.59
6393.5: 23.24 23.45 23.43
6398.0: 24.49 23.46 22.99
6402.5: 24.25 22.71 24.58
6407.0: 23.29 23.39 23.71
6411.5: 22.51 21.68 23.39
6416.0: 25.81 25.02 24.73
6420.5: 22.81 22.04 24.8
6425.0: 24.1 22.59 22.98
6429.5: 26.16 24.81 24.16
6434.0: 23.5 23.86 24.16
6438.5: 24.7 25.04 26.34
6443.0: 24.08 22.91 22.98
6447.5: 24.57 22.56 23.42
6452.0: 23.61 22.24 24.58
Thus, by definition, 1.1 A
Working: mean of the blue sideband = 24.9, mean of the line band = 24.1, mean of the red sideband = 24.1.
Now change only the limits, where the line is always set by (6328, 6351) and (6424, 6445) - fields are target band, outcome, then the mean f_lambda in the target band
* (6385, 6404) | 0.16 A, 24.1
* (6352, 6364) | -0.24 A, 24.9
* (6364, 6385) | 0.16 A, 24.2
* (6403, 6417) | 0.47 A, 23.5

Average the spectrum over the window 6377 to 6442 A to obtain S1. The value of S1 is 24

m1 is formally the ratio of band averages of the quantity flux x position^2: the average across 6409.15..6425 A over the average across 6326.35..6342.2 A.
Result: 1.0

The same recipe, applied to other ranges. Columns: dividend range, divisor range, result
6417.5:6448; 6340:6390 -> 1.00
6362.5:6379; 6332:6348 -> 1.01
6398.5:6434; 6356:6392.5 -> 0.98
